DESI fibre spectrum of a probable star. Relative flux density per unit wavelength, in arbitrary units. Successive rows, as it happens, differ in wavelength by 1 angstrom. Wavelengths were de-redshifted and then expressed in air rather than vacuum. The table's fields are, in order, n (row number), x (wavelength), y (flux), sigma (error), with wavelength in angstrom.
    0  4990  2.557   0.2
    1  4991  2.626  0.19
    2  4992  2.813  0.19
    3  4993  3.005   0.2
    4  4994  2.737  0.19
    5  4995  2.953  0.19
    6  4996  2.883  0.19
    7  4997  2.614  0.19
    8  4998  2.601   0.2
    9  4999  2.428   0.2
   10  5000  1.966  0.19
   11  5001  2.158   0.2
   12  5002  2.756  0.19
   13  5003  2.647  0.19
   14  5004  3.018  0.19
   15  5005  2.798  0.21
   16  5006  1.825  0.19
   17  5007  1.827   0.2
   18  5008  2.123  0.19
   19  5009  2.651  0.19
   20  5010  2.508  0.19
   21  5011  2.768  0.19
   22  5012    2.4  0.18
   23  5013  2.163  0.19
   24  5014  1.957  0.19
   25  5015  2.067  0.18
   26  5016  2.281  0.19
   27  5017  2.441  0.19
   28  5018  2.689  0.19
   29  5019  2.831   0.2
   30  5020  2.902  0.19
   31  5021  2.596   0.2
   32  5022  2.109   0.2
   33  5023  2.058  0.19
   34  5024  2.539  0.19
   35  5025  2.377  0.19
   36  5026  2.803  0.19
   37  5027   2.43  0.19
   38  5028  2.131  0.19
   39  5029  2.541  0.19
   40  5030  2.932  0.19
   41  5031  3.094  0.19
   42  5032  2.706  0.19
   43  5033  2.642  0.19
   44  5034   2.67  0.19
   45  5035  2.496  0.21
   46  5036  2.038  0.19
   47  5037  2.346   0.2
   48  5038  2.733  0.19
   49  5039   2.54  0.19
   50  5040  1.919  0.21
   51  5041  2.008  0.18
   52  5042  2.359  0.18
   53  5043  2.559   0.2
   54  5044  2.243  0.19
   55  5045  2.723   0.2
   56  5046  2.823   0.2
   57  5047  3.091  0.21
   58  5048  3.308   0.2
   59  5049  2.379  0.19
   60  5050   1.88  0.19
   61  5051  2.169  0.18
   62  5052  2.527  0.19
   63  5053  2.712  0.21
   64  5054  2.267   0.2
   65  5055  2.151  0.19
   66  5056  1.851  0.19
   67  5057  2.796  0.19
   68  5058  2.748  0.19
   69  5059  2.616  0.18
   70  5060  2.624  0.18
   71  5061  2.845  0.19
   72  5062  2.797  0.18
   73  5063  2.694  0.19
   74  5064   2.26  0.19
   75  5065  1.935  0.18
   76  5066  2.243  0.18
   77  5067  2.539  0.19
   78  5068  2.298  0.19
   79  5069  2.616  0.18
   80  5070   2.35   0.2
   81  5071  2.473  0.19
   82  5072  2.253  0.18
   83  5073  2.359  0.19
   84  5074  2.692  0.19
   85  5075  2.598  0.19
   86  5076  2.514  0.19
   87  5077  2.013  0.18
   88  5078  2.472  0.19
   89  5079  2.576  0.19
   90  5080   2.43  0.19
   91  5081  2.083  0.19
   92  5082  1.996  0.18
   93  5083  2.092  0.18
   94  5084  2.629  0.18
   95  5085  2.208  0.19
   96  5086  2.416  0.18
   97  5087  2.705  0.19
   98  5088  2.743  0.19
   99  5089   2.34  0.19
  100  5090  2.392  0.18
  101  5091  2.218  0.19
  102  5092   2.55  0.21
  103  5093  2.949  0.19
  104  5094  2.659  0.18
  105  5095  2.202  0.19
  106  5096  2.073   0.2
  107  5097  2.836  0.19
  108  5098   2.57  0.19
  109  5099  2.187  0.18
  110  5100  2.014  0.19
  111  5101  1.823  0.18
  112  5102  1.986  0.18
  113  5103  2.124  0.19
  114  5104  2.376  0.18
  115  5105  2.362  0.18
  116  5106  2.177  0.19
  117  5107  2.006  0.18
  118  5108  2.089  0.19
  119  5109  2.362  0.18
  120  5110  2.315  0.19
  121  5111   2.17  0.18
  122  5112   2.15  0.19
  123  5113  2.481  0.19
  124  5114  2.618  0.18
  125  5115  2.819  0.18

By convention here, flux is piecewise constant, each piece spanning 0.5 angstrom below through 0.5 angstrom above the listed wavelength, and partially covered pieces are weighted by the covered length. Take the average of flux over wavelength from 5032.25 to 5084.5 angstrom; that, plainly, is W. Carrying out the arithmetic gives 2.44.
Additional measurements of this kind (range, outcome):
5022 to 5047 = 2.49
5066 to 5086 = 2.38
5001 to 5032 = 2.47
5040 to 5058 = 2.45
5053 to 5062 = 2.52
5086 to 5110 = 2.34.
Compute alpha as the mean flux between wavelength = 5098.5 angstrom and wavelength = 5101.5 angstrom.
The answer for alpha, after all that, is 2.01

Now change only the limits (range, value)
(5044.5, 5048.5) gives 2.99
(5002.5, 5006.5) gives 2.57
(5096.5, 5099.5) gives 2.53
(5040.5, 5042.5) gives 2.18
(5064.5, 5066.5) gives 2.09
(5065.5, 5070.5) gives 2.41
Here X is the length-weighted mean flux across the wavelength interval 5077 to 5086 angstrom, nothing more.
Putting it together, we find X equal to 2.3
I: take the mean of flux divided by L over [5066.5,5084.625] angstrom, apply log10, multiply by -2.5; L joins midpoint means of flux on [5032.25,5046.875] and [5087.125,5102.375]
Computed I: 0.01 mag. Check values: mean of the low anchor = 2.46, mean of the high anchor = 2.38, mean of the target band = 2.39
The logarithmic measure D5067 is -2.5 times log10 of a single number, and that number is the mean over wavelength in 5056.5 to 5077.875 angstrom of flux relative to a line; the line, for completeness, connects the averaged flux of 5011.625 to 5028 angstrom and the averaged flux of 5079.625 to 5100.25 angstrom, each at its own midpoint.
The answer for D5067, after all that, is -0.039 mag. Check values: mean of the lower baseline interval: 2.41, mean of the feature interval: 2.49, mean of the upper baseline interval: 2.4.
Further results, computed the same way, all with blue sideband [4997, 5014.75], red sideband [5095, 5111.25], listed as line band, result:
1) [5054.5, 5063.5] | -0.122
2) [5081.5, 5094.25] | -0.095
